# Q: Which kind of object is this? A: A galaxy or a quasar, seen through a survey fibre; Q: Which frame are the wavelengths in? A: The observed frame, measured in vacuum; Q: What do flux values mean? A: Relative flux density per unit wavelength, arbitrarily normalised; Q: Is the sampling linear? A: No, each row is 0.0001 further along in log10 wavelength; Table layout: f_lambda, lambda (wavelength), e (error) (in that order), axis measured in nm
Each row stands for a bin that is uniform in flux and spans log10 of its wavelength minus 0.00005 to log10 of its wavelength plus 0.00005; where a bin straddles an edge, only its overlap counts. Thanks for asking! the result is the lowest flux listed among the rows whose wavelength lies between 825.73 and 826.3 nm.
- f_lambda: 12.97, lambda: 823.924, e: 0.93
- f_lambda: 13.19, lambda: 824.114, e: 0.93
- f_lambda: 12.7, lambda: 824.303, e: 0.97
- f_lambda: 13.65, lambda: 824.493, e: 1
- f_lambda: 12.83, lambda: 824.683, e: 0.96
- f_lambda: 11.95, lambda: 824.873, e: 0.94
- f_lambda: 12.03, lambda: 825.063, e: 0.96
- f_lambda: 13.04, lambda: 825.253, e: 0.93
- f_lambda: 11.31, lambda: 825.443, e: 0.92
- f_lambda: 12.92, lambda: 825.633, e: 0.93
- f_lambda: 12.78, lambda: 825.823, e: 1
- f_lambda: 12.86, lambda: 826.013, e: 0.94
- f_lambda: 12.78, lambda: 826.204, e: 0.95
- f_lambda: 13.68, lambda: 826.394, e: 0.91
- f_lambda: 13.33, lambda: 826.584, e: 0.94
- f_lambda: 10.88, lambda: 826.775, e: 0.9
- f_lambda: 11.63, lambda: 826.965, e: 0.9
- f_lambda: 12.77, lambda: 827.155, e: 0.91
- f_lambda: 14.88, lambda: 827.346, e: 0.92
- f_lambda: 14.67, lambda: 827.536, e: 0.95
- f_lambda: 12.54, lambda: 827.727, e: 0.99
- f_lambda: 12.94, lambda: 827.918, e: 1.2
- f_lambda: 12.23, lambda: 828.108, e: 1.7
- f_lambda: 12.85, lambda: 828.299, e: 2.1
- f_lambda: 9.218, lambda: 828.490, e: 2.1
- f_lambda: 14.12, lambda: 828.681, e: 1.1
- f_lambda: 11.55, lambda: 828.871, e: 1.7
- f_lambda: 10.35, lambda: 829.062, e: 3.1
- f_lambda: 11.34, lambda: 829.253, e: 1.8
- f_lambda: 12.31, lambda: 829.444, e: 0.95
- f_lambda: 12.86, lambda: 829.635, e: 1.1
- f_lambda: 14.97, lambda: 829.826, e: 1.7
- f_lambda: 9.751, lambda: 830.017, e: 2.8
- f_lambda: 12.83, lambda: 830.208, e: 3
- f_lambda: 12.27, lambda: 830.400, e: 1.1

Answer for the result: 12.78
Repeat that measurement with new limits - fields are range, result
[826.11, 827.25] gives 10.88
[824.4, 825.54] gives 11.31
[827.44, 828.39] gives 12.23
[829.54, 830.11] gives 9.751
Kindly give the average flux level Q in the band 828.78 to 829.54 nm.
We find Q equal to 11.4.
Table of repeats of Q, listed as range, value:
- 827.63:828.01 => 12.7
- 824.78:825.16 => 12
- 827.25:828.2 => 13.5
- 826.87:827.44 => 13.1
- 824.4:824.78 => 13.2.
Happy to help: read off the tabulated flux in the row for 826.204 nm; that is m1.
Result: 12.78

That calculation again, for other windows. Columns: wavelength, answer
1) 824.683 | 12.83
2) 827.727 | 12.54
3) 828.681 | 14.12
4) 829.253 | 11.34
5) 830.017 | 9.751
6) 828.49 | 9.218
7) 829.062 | 10.35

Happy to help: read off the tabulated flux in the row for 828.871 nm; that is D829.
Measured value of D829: 11.55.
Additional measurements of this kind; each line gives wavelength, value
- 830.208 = 12.83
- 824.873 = 11.95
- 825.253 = 13.04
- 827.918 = 12.94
